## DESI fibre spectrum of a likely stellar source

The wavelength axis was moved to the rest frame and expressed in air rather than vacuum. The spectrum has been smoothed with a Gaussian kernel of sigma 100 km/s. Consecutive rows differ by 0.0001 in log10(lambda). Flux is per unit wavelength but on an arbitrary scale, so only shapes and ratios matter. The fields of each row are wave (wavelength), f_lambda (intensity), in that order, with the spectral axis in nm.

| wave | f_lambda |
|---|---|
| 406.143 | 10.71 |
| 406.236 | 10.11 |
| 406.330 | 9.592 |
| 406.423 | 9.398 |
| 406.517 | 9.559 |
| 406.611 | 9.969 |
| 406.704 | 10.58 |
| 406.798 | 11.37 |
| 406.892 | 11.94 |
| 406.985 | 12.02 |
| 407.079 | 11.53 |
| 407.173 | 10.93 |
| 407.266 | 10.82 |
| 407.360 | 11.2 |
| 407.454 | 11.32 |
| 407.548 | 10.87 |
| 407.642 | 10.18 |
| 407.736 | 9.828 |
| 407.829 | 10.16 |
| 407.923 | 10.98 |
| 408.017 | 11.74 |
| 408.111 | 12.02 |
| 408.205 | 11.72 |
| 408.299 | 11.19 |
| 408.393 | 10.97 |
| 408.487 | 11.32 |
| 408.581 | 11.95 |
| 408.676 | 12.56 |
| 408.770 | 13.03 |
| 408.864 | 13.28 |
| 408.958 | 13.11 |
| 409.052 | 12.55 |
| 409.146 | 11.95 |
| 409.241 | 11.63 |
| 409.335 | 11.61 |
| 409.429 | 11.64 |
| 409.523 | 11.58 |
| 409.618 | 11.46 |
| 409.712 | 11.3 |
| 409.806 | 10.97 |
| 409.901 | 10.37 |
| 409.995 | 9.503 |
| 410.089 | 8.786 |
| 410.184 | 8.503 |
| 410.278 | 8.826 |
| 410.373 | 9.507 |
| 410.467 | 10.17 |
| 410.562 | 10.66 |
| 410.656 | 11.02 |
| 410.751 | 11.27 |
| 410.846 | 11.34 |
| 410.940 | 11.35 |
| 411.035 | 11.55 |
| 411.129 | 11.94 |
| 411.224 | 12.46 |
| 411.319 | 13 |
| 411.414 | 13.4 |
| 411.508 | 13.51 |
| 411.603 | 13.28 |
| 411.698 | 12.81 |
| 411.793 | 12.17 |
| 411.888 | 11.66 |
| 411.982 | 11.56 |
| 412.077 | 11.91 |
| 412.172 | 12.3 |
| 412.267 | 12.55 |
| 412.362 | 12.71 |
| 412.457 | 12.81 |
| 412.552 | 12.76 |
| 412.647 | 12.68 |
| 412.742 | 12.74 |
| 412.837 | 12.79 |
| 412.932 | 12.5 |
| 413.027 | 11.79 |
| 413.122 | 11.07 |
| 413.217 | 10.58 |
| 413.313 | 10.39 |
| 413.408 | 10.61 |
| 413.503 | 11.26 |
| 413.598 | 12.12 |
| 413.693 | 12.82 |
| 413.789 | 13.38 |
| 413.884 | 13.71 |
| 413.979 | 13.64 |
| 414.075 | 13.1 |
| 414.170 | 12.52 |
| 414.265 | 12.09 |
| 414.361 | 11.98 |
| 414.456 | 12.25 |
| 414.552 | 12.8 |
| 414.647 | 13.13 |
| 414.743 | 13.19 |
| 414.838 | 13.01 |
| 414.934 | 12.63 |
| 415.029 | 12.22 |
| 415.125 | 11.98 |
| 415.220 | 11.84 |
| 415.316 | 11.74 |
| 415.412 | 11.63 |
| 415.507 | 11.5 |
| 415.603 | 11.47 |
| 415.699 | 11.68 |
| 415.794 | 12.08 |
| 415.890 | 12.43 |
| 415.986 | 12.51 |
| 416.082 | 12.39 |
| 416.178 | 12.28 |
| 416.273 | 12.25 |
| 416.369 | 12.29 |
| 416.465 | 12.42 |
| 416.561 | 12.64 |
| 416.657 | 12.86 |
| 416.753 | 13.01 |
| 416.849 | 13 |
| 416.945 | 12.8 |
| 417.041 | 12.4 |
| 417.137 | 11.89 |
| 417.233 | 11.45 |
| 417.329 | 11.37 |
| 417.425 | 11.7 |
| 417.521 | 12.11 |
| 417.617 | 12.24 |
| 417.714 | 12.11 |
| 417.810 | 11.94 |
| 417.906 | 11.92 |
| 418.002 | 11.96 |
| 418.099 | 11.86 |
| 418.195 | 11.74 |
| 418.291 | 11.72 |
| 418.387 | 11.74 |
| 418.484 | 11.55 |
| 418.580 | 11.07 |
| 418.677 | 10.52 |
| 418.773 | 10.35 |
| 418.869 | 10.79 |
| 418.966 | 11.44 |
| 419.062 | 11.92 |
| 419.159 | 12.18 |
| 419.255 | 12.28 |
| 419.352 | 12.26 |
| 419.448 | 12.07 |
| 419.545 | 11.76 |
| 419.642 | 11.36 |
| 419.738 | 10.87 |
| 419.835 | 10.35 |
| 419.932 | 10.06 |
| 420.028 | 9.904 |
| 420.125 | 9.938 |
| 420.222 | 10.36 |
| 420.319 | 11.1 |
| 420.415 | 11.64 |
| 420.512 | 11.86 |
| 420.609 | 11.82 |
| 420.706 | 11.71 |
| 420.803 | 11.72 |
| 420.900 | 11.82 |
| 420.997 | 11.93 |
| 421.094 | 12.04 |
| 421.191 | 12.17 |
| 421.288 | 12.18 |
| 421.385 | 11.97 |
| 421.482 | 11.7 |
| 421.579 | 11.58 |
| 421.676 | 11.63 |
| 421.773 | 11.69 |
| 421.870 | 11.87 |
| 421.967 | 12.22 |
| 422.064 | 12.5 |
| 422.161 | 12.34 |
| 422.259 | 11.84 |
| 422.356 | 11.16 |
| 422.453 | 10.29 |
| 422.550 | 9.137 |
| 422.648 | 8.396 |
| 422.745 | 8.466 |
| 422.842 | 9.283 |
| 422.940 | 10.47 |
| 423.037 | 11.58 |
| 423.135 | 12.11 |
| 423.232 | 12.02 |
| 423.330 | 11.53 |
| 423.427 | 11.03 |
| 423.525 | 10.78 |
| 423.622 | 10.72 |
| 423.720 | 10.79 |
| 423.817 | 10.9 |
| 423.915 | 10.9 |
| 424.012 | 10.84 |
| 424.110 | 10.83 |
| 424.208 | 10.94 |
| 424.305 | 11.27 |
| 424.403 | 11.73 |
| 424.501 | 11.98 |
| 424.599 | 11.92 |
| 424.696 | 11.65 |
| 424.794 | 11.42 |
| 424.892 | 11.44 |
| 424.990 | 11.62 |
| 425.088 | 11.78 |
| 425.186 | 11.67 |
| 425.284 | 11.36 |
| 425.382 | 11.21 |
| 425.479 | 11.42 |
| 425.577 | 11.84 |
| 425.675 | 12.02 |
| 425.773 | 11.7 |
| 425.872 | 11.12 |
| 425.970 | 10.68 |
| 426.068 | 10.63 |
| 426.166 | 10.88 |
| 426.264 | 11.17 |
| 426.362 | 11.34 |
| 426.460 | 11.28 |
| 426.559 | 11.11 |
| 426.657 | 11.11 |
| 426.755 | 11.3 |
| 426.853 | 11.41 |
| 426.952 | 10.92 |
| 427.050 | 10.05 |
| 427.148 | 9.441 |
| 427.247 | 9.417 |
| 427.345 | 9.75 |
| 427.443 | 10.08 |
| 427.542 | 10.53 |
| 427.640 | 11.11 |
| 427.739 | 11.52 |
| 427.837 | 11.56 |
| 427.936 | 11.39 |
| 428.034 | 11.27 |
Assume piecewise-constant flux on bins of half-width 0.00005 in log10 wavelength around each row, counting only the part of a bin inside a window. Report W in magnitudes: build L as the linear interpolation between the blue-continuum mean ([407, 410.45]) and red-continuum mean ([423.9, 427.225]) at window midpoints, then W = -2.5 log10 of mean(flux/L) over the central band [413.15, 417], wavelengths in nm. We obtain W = -0.10 mag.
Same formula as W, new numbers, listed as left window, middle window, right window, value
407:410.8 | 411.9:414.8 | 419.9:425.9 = -0.11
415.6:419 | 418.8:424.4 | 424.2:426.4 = 0.04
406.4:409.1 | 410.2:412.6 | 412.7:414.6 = 0.01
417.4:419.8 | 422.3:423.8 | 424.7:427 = 0.09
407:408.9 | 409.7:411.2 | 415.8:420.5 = 0.10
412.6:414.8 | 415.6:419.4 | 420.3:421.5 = 0.01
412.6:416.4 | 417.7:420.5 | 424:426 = 0.05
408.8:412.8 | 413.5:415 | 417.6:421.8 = -0.10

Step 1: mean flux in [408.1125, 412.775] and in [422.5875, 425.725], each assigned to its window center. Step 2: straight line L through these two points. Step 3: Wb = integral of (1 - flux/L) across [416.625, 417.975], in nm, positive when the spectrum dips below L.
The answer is -0.09 nm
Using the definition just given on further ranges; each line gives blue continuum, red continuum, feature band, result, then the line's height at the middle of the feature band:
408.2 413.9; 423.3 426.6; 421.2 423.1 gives 0.05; 11.4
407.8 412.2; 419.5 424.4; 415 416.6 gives -0.10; 11.3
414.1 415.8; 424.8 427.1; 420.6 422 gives -0.02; 11.7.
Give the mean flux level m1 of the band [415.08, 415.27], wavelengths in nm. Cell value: 11.9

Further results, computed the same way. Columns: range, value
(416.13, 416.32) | 12.3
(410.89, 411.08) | 11.5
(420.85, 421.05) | 11.9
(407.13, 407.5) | 11.1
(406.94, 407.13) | 11.7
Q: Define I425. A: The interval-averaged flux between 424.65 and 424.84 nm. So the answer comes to 11.5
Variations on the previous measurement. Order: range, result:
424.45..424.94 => 11.7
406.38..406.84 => 10.2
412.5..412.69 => 12.7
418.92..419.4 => 12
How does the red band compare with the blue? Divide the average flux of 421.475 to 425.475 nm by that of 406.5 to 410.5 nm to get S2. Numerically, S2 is 1.01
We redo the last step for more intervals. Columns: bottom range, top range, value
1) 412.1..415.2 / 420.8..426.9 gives 0.91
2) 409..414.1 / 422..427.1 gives 0.95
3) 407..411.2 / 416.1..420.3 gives 1.05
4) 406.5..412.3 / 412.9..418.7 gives 1.06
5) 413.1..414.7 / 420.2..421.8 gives 0.96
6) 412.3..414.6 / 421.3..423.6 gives 0.90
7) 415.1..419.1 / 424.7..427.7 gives 0.93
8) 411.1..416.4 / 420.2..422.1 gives 0.96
